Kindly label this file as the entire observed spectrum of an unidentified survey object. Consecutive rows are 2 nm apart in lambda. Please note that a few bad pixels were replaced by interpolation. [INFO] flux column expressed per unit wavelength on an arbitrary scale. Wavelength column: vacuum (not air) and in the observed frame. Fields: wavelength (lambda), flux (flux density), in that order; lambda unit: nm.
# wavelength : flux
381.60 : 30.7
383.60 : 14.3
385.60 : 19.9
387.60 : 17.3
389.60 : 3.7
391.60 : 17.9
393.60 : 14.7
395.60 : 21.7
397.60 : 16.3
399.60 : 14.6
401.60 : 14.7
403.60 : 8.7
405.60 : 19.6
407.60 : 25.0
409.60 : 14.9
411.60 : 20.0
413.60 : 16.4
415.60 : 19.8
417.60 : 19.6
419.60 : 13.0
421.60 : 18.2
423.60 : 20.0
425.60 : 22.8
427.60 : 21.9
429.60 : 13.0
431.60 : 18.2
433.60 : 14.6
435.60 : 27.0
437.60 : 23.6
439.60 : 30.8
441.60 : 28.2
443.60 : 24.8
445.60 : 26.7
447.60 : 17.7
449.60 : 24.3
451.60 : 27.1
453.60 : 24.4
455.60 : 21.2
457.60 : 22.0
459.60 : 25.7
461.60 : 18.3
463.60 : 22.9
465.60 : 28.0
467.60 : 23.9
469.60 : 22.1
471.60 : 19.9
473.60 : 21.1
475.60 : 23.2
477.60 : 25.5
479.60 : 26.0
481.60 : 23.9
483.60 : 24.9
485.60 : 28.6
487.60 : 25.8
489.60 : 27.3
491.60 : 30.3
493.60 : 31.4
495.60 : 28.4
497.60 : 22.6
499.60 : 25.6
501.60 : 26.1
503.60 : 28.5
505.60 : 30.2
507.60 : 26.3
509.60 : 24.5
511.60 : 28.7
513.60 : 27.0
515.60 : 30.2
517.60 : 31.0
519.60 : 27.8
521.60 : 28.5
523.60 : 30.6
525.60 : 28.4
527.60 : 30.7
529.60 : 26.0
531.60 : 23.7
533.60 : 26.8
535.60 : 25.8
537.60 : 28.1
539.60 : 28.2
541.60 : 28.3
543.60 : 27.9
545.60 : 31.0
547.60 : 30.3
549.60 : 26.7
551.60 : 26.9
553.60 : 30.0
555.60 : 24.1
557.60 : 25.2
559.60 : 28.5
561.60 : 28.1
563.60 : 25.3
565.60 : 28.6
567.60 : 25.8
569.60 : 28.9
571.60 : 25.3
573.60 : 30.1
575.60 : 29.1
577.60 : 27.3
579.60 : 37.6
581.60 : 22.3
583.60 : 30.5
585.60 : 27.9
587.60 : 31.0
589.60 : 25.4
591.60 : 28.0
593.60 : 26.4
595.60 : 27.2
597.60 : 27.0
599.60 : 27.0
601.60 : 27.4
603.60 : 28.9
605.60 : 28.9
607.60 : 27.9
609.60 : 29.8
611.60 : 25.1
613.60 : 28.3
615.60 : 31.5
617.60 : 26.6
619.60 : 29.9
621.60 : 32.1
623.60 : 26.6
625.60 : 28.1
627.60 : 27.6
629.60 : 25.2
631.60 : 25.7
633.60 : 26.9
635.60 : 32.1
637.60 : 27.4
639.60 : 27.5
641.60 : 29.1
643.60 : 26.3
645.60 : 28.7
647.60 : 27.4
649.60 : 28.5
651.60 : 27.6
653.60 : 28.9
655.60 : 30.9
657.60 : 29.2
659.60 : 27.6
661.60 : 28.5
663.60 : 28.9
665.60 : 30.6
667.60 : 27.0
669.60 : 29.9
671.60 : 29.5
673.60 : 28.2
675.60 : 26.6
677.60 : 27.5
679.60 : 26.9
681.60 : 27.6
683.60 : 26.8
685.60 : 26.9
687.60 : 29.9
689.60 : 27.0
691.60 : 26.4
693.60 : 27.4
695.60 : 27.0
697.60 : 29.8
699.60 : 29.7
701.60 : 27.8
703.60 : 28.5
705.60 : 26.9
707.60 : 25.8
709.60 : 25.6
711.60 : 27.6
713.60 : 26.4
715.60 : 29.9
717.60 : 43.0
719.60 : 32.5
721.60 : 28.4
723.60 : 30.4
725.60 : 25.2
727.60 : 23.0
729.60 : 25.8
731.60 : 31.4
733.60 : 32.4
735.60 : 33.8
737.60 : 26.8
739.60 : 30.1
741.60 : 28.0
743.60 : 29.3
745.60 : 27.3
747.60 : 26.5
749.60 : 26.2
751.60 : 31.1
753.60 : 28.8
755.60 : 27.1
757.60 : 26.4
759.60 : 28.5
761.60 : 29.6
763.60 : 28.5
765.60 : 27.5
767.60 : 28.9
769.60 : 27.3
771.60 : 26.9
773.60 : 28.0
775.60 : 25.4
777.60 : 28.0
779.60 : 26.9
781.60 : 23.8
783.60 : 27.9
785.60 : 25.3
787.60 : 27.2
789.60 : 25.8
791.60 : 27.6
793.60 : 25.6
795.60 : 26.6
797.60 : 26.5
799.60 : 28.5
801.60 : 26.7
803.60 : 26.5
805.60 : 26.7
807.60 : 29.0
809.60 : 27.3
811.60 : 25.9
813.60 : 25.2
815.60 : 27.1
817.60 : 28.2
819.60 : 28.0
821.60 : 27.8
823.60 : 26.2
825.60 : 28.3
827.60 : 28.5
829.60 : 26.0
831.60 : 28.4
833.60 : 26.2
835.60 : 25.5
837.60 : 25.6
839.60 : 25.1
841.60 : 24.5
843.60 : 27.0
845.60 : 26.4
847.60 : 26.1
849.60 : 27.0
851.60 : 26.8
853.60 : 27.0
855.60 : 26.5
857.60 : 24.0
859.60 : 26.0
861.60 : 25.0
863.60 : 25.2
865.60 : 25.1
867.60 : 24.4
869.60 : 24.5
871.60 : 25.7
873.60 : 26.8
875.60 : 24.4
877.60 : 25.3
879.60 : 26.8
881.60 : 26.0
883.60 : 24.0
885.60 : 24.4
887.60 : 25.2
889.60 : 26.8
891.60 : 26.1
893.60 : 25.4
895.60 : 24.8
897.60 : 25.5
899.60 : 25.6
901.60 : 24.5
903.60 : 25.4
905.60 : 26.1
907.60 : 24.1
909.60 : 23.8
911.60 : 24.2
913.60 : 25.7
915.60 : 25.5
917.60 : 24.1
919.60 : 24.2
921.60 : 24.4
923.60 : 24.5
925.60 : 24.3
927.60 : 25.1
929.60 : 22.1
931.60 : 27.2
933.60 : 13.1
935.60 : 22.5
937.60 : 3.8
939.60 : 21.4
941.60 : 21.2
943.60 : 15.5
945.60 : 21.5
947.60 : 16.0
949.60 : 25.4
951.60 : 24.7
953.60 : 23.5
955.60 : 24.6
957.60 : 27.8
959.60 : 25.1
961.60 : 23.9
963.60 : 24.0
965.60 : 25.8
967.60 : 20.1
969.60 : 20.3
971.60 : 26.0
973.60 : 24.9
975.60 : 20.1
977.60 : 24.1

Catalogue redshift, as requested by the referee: 0.093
